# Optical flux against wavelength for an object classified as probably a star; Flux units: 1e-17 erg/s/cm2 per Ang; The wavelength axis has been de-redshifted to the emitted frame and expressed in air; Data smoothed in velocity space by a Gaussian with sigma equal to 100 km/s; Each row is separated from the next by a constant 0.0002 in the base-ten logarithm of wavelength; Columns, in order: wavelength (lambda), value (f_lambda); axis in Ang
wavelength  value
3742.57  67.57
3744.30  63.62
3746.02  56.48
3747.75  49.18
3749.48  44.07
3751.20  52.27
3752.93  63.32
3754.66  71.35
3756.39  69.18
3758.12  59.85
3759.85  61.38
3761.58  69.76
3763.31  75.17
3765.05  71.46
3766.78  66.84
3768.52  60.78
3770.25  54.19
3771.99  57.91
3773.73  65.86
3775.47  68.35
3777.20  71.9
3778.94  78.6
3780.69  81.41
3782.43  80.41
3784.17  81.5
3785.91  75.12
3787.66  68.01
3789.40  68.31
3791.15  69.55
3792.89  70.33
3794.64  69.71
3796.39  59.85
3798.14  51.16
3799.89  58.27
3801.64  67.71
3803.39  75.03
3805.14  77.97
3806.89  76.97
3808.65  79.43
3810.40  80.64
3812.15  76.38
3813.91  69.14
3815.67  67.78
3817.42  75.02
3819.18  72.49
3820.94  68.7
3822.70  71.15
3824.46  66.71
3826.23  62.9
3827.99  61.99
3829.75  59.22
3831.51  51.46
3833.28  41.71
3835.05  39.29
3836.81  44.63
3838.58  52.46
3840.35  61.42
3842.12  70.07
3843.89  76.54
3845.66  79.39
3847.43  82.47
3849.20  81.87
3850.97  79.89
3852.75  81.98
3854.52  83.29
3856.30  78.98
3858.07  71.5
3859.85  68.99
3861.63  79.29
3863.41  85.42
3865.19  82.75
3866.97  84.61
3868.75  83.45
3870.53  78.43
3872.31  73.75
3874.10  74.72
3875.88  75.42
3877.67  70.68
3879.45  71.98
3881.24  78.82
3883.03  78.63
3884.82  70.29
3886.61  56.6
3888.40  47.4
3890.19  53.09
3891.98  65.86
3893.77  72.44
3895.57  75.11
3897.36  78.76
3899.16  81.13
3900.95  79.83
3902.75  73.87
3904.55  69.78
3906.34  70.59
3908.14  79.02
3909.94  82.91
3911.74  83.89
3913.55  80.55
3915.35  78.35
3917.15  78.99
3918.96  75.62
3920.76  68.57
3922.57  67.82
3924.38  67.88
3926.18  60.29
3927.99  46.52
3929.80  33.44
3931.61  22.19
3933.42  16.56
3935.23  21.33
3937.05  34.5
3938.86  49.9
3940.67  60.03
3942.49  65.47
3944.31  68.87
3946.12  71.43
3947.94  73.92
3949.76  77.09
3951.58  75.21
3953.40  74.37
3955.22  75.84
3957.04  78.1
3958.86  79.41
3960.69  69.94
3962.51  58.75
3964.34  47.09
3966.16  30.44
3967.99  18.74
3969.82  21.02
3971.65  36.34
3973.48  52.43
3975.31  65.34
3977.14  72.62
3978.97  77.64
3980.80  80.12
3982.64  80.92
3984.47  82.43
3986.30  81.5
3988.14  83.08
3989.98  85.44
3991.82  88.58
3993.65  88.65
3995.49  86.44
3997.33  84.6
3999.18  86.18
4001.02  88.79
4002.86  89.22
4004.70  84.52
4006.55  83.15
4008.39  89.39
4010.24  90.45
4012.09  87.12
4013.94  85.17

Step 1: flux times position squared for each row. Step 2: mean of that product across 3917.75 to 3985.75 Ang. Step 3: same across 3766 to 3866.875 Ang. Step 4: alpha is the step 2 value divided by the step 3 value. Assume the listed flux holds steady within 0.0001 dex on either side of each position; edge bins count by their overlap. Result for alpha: 0.9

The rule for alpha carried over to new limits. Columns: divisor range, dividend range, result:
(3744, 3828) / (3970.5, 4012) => 1.31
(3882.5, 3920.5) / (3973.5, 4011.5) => 1.19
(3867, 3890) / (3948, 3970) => 0.88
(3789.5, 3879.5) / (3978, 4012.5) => 1.31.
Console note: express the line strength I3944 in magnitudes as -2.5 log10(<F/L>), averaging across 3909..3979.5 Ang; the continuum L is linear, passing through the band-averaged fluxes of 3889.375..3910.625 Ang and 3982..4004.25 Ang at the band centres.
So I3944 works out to 0.310 mag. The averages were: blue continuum 73.5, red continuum 85.6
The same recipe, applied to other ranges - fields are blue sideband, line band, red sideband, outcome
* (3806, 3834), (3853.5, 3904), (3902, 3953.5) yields -0.14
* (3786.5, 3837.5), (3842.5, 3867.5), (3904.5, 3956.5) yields -0.22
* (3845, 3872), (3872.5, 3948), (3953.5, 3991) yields 0.13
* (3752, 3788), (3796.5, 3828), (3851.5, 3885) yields 0.04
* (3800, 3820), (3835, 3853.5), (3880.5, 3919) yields 0.06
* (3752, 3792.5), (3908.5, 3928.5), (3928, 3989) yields -0.19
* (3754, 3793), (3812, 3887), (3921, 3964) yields -0.10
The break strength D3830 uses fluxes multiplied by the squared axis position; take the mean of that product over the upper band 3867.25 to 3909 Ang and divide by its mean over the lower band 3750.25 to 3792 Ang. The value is 1.1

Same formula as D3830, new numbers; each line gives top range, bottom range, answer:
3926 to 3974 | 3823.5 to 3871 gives 0.79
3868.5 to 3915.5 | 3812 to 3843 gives 1.24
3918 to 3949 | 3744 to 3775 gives 0.94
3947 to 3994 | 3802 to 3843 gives 1.11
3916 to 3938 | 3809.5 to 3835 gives 0.81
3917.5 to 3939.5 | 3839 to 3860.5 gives 0.65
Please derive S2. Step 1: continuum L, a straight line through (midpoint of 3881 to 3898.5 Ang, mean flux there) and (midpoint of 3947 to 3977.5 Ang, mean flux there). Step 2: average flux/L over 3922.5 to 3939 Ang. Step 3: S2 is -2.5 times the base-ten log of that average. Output 0.48 mag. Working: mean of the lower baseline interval 67.4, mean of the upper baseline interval 58.9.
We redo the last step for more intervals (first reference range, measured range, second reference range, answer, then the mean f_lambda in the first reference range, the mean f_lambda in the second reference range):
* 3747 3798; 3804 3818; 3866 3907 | -0.10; 66.6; 72.4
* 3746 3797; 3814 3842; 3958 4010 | 0.13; 66.6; 71.5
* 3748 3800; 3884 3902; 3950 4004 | 0.01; 66.4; 70.5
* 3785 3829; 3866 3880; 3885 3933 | -0.14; 69.6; 66.9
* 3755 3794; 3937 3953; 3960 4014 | 0.09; 69.4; 72.4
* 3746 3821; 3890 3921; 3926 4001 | -0.17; 68.1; 62.9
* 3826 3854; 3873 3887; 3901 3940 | -0.16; 64.5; 60.5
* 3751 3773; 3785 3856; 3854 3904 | 0.02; 64.5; 74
